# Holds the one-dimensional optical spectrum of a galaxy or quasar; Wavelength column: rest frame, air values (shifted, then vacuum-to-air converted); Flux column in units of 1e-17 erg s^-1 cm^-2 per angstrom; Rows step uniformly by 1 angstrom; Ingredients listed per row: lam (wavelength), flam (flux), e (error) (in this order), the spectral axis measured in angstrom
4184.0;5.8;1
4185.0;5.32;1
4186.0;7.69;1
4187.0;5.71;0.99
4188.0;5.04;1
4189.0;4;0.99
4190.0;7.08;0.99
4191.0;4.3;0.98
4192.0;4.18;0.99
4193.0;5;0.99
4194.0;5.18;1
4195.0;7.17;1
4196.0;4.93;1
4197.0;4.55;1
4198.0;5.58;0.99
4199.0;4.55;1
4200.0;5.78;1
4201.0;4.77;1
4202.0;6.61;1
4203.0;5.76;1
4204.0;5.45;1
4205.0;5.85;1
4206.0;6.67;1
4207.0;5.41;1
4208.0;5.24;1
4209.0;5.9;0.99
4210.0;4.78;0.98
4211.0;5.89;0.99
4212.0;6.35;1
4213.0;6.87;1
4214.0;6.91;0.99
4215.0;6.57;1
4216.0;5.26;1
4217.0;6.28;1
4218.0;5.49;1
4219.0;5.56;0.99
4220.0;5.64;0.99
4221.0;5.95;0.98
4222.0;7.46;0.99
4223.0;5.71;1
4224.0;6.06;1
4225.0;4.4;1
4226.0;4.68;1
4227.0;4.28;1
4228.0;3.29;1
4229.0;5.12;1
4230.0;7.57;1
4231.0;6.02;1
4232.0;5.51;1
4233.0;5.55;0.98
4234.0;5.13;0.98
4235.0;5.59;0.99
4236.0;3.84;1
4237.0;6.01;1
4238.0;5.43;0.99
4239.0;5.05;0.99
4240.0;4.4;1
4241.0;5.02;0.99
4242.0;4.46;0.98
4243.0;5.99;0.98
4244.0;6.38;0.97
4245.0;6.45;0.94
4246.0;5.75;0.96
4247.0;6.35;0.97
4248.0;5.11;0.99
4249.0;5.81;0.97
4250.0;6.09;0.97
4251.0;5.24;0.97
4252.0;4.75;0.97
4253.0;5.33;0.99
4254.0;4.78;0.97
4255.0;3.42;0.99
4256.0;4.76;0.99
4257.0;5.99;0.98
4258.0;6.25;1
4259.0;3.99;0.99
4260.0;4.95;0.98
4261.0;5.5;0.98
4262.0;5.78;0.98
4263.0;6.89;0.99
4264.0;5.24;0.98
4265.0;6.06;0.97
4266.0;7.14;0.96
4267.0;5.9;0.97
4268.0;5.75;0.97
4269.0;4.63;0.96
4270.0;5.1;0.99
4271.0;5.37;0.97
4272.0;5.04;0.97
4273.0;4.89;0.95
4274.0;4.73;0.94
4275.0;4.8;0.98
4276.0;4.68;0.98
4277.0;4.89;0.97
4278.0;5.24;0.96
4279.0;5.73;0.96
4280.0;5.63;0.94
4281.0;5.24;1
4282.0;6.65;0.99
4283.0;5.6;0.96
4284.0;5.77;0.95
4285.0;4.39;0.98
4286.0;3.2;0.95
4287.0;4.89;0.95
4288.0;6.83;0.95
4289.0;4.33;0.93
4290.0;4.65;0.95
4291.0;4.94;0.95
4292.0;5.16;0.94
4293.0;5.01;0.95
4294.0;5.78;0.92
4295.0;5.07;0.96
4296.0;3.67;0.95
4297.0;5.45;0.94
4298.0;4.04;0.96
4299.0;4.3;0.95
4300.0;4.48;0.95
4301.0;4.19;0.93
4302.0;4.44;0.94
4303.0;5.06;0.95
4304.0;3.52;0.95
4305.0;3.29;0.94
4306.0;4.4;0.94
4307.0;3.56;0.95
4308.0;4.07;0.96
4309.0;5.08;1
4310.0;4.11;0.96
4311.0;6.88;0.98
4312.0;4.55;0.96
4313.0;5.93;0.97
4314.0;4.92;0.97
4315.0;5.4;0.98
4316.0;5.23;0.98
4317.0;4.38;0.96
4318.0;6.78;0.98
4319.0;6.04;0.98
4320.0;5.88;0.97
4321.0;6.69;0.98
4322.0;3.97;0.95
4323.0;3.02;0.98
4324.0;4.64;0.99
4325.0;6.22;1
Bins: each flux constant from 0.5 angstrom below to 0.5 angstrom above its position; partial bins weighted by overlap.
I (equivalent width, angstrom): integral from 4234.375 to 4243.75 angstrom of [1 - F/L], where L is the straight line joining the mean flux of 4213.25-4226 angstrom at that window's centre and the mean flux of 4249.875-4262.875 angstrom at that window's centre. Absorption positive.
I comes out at 0.7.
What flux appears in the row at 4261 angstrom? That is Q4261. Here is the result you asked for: 5.5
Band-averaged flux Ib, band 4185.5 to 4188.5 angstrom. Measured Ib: 6.15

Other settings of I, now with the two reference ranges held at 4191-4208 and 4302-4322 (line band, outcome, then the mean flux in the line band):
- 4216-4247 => -1.0 angstrom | 5.48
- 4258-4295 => -1.2 angstrom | 5.3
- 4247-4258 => 0.0 angstrom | 5.23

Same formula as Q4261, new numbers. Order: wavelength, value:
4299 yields 4.3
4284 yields 5.77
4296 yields 3.67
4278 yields 5.24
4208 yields 5.24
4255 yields 3.42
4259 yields 3.99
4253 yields 5.33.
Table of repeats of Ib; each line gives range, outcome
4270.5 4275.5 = 4.97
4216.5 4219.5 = 5.78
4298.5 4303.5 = 4.49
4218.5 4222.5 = 6.15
